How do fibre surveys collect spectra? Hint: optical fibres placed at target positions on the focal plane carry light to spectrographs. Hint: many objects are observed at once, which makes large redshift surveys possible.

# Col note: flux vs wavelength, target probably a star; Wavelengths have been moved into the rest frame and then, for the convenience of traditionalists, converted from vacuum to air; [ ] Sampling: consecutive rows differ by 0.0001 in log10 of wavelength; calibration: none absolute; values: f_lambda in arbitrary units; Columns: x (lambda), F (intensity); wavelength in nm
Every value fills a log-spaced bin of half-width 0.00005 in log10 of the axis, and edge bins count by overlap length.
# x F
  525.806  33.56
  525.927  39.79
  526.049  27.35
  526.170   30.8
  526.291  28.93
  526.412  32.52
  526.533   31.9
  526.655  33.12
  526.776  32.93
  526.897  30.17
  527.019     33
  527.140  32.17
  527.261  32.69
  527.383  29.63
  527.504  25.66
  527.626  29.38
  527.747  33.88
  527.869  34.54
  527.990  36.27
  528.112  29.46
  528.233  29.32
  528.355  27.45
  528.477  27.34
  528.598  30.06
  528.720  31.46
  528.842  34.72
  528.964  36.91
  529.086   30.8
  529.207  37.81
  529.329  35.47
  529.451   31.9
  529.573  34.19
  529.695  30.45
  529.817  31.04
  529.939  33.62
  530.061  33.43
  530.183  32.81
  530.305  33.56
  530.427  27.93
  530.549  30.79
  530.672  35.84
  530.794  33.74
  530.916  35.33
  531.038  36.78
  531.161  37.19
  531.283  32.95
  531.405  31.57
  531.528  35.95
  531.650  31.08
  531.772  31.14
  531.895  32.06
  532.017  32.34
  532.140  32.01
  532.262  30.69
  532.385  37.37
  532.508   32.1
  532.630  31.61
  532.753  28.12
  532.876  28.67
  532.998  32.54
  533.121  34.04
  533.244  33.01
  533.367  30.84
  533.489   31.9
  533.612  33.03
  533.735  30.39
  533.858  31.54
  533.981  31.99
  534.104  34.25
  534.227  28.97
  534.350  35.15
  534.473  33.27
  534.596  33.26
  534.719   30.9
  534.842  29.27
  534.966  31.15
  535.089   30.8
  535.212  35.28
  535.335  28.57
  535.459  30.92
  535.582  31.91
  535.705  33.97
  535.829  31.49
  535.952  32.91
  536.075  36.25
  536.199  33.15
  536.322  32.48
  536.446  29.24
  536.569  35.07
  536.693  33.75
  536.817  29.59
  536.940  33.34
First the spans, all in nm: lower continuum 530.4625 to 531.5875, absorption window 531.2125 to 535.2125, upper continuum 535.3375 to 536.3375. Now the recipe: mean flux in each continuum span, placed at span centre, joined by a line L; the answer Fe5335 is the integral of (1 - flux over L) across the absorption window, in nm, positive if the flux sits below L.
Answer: 0.18 nm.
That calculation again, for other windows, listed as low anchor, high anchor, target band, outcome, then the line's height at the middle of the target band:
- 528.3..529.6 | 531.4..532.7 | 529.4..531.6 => -0.05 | 32.5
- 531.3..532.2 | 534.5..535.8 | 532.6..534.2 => 0.02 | 32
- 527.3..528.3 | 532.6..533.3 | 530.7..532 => -0.11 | 31.2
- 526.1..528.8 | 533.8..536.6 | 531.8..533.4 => -0.01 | 31.8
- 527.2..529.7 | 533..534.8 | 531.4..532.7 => -0.02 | 32.2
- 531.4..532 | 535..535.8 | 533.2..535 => 0.01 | 32.1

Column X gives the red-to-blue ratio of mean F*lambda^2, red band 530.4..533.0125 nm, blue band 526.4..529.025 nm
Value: 1.05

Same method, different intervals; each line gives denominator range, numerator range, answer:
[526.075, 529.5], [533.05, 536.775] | 1.04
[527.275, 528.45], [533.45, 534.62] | 1.08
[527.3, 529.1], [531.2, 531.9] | 1.06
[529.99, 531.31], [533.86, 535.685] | 0.96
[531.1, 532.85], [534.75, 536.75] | 1.01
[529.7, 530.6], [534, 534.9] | 1.03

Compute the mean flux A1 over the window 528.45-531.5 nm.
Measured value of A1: 33.2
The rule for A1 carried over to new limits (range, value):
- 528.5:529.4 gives 33.6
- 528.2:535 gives 32.4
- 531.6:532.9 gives 31.6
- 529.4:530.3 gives 32.6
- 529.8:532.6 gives 33.1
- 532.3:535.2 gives 32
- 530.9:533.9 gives 32.5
